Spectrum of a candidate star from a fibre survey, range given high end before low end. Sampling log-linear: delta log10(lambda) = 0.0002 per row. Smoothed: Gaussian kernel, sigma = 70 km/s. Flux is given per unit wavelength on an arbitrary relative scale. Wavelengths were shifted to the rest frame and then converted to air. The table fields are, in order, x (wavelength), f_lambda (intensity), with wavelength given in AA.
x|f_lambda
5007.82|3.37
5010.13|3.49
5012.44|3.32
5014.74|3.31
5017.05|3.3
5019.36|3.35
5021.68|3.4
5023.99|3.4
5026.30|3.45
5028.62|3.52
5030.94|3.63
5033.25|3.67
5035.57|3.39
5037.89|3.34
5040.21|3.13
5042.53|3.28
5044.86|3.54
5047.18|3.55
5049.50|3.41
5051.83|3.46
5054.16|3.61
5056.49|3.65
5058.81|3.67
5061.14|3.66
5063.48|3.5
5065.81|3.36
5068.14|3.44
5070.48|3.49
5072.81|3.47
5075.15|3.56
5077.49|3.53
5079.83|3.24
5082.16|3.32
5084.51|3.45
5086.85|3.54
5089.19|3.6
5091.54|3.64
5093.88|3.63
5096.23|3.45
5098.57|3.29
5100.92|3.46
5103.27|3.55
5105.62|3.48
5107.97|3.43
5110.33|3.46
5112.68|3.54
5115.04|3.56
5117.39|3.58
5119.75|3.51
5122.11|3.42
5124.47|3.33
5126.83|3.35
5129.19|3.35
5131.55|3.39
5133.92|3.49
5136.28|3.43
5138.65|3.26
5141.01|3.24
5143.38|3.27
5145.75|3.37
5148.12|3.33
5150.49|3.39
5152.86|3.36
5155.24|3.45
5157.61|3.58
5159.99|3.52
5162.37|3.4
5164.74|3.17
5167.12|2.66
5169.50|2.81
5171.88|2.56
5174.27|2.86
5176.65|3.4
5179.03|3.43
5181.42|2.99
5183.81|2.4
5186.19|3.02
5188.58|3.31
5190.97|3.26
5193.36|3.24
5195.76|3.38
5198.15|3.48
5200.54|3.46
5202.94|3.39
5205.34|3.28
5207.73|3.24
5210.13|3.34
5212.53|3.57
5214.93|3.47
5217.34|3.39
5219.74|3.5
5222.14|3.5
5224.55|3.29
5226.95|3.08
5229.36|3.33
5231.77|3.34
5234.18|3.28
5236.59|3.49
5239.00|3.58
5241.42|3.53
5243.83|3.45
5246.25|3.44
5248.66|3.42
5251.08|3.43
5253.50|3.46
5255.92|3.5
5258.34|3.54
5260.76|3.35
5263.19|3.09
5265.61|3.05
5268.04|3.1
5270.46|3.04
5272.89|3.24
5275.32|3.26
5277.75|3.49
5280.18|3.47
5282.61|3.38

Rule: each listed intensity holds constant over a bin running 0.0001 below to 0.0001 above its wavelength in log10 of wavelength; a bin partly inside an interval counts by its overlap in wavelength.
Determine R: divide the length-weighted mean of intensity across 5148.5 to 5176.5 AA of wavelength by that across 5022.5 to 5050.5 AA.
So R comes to 0.9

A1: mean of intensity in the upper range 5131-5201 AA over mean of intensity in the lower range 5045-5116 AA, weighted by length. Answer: 0.92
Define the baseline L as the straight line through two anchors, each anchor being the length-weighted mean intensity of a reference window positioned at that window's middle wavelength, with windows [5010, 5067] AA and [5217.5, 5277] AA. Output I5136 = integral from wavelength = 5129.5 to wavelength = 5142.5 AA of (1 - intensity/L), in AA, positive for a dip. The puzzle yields 0.18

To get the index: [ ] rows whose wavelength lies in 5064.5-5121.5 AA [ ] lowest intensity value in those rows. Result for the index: 3.24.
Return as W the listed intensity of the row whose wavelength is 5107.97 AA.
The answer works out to 3.43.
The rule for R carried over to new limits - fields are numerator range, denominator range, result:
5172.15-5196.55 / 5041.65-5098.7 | 0.89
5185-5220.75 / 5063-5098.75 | 0.97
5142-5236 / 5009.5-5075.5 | 0.94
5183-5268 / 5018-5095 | 0.96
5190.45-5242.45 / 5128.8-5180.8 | 1.04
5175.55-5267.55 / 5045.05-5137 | 0.96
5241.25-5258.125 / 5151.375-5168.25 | 1.05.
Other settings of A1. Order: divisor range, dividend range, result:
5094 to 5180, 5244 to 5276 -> 0.99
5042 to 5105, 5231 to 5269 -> 0.97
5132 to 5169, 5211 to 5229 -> 1.02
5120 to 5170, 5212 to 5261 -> 1.03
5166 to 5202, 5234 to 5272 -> 1.09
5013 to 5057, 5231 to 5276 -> 0.97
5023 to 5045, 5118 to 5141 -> 0.99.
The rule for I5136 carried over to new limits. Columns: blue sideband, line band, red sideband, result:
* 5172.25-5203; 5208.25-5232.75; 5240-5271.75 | -0.9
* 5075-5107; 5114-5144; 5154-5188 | -0.9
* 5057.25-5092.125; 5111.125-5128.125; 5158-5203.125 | -0.6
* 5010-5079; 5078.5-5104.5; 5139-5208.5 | -0.8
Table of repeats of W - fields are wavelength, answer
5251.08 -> 3.43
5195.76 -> 3.38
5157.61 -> 3.58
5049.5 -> 3.41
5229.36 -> 3.33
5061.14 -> 3.66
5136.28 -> 3.43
